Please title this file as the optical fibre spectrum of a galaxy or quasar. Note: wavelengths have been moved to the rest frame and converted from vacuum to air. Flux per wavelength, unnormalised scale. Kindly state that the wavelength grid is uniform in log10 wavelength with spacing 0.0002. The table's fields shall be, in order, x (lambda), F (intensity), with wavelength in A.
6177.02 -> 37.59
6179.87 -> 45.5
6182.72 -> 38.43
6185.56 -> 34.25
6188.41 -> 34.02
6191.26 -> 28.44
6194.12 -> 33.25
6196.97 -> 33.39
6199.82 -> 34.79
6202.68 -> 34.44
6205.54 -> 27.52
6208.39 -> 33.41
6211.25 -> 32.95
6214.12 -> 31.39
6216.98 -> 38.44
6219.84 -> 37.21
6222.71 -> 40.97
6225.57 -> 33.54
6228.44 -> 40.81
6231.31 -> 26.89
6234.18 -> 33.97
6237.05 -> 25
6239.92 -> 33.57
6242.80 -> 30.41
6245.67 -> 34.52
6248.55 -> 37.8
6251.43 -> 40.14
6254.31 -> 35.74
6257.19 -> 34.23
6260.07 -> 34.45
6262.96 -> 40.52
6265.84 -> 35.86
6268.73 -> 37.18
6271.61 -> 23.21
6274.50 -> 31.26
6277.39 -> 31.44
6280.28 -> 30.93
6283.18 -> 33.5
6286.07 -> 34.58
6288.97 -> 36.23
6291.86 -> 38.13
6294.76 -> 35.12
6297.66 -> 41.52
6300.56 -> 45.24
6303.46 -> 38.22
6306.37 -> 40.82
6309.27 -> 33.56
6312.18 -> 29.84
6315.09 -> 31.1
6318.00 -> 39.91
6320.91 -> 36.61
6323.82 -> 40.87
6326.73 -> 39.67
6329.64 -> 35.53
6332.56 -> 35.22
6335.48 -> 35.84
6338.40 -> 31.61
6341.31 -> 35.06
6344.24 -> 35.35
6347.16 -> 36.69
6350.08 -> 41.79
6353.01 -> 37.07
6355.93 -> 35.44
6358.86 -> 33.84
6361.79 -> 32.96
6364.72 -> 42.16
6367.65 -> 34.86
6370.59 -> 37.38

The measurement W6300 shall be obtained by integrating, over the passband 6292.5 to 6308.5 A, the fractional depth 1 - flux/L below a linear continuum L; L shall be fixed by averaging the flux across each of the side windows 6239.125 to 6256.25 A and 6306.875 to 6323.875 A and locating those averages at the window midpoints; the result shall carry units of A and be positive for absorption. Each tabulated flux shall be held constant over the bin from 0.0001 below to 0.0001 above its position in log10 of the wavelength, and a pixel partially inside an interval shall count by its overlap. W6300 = -2.1 A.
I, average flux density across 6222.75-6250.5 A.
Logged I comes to 33.5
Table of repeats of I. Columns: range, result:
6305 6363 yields 35.9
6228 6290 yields 33.6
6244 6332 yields 35.9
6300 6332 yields 37.1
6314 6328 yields 37.8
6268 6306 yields 35.3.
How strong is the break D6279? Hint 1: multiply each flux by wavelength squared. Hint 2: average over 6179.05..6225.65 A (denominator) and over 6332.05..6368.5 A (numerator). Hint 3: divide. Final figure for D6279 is 1.09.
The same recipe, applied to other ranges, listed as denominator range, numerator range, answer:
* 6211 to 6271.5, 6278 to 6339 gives 1.07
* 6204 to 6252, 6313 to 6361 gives 1.11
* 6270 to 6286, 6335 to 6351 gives 1.20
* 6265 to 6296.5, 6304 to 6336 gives 1.10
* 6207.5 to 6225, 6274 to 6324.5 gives 1.04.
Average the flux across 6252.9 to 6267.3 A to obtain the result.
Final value 36.2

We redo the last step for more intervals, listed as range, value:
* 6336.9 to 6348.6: 34.7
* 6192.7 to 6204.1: 34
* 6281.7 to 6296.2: 35.5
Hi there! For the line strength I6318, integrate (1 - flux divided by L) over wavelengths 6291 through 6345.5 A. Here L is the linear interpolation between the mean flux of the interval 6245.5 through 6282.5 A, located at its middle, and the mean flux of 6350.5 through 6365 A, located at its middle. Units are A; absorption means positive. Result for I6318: -2.1 A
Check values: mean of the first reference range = 34.4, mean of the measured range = 36.8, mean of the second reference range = 36.2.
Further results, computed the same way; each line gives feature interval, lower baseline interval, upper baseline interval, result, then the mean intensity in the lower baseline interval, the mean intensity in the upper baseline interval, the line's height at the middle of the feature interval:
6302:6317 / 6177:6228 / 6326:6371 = 0.42 A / 35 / 36.2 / 35.9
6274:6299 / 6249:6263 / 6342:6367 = 1.28 A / 36.7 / 36.8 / 36.7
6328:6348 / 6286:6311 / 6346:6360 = 1.26 A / 38.3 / 37.1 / 37.4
